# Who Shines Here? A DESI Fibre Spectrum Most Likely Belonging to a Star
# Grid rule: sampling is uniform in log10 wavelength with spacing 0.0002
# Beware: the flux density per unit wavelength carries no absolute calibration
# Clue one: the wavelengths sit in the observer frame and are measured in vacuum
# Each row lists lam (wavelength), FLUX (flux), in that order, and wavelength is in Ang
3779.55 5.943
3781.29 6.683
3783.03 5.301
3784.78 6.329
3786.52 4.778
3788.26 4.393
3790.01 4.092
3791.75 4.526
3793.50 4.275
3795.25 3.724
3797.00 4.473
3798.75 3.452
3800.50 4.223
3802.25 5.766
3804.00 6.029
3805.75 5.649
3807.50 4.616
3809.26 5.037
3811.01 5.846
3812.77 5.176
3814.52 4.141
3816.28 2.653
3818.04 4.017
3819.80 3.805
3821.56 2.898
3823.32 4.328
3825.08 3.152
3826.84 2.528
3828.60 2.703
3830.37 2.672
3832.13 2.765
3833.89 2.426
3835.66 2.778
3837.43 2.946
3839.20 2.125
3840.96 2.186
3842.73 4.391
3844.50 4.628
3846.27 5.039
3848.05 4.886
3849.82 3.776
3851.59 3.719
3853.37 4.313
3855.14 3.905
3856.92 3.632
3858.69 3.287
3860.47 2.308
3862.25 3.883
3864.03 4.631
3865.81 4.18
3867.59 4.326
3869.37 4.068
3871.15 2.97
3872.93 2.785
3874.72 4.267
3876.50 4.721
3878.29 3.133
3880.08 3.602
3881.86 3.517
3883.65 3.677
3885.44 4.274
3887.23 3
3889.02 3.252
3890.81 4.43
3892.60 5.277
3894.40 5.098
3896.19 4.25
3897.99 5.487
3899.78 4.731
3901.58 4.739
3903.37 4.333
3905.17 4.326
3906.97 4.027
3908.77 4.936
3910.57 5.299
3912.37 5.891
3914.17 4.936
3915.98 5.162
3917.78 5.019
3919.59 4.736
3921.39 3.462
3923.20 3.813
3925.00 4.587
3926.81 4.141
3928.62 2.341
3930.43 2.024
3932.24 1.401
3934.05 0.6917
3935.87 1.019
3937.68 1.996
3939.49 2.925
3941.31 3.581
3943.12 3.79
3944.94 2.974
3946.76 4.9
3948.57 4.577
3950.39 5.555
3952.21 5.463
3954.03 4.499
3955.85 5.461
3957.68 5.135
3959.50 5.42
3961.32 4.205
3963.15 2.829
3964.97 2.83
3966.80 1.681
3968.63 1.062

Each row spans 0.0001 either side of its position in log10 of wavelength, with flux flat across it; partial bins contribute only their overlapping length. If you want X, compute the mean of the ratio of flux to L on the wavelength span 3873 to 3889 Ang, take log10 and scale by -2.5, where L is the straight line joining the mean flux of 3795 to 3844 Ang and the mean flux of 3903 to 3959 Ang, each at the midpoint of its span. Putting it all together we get 0.06 mag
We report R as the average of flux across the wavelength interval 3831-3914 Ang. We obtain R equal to 3.97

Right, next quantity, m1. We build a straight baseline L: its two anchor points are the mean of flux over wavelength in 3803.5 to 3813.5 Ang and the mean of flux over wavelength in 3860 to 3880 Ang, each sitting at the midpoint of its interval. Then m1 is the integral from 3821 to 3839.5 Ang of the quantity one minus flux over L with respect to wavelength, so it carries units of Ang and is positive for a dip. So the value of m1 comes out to 7.5 Ang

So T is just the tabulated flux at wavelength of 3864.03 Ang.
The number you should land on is 4.631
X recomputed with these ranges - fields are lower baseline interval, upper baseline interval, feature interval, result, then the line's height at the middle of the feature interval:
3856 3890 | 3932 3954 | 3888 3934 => -0.21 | 3.49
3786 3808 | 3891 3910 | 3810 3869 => 0.27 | 4.66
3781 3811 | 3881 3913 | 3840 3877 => 0.19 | 4.63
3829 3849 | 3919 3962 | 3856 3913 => -0.18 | 3.49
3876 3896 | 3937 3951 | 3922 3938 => 0.47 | 3.83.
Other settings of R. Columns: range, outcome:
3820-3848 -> 3.24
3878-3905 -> 4.22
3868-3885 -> 3.67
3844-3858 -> 4.21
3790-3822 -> 4.47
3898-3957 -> 4.01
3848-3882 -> 3.78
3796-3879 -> 3.86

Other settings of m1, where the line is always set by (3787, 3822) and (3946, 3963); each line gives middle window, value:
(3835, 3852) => 3.4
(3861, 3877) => 2.5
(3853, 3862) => 2.2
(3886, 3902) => 0.9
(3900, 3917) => -0.2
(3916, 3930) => 2.3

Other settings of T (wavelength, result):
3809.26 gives 5.037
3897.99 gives 5.487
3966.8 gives 1.681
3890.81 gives 4.43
